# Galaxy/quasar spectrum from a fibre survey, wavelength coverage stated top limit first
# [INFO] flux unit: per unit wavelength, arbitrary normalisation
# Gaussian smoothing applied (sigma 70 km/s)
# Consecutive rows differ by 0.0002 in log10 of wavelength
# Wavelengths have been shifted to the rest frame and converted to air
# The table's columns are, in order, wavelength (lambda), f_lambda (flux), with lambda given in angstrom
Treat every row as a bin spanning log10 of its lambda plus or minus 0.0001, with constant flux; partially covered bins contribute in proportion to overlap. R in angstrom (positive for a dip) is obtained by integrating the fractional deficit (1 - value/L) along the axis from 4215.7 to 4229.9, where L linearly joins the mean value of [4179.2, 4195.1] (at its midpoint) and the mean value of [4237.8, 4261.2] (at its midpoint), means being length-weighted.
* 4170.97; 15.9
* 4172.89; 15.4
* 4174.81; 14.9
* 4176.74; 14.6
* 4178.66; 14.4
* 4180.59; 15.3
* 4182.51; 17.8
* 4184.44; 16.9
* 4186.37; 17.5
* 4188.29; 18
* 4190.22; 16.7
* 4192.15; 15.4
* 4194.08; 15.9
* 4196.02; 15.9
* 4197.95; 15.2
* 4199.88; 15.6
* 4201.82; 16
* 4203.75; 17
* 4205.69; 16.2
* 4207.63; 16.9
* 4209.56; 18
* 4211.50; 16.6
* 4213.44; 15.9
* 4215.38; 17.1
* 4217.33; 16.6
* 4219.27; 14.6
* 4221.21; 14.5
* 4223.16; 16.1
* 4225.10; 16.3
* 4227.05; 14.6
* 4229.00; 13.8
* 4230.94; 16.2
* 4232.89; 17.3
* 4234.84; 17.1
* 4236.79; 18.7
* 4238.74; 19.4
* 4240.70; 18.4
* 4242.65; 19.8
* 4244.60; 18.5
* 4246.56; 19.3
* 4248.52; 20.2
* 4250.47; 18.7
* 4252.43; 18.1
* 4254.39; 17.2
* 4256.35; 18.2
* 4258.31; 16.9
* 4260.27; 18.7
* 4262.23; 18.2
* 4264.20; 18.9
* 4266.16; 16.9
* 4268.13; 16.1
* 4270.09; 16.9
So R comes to 2.0 angstrom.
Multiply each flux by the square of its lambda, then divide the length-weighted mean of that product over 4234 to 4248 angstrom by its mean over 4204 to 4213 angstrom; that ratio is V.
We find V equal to 1.1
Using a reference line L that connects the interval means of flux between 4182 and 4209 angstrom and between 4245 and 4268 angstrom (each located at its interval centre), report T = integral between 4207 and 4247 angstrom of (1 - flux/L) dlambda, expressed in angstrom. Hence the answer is 1.1 angstrom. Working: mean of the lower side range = 16.5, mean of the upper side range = 18.2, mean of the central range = 16.9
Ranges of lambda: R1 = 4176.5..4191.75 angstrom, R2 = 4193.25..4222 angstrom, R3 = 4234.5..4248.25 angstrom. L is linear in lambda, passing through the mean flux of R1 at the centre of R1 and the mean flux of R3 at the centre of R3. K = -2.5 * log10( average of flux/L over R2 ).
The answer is 0.08 mag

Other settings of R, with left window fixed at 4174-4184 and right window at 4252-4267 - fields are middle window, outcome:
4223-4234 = 0.8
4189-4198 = 0.0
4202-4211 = -0.3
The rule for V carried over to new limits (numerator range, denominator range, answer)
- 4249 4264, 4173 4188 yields 1.18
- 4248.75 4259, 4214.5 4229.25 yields 1.18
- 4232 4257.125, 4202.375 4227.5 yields 1.16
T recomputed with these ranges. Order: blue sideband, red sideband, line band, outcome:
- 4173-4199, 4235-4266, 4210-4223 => 0.9 angstrom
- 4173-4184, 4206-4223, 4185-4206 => -0.6 angstrom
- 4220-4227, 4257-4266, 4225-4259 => -2.1 angstrom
